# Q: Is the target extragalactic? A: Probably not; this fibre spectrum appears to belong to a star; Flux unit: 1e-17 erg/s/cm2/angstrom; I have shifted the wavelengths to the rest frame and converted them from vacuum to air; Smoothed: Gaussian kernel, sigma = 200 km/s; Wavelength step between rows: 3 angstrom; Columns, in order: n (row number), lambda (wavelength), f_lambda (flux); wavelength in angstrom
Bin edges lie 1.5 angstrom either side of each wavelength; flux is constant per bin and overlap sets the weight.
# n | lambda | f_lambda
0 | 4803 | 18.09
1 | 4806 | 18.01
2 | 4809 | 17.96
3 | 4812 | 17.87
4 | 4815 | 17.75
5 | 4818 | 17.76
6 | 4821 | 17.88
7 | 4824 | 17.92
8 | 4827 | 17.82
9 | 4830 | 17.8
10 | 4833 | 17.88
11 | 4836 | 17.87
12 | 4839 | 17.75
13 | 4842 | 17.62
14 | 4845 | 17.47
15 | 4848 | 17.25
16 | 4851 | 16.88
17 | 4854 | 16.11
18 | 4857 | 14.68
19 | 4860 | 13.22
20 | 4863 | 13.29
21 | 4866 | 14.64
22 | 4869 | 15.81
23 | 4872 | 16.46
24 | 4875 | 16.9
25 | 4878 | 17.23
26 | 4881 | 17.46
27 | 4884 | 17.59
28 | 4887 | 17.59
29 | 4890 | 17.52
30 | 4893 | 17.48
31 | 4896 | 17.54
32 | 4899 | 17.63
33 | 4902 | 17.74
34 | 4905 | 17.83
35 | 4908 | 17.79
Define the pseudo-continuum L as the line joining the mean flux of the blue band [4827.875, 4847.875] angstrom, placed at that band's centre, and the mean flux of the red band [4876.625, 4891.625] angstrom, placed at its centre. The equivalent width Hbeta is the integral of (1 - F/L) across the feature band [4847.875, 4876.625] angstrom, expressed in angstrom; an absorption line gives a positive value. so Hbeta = 3.5 angstrom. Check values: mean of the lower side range 17.7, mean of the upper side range 17.5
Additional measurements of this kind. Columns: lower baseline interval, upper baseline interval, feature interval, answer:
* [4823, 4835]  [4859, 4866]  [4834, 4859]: -2.1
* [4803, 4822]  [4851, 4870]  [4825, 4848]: -2.0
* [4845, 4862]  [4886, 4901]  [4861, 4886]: 0.8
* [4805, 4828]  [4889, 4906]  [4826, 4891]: 4.0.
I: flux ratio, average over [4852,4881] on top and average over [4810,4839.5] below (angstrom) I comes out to 0.87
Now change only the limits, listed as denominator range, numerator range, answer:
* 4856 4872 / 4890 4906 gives 1.21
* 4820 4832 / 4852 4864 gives 0.81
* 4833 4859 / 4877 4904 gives 1.04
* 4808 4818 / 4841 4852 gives 0.97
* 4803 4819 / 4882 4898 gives 0.98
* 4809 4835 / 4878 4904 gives 0.98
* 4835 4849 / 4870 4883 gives 0.97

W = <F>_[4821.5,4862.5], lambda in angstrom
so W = 16.9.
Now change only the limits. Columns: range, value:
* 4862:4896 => 16.6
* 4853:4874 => 14.9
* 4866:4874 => 15.9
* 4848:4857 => 16.3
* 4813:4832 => 17.8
